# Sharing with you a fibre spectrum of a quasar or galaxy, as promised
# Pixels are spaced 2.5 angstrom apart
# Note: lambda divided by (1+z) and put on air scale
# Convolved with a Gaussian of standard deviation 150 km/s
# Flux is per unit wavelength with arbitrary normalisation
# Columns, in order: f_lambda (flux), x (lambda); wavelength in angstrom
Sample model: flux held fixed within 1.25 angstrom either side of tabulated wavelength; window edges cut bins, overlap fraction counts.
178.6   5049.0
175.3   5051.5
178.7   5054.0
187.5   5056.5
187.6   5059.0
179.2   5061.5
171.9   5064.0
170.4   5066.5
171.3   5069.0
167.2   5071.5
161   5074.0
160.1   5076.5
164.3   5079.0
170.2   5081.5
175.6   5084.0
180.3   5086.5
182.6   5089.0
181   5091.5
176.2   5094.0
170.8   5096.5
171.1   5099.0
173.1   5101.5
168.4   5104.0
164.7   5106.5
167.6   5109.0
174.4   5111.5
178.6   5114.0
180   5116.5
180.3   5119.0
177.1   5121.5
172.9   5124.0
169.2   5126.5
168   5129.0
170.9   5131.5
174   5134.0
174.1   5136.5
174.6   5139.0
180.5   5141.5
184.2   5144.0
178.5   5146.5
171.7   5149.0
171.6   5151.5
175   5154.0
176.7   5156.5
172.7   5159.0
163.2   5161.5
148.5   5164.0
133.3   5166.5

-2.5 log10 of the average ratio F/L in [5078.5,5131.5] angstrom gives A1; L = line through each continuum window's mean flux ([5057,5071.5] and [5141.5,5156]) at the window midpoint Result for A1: 0.02 mag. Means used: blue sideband 176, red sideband 177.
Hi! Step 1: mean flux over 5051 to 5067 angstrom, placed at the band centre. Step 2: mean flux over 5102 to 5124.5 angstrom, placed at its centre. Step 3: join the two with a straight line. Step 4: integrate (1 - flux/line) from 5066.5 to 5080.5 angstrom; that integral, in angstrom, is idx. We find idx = 1.0 angstrom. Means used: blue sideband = 179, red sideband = 174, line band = 165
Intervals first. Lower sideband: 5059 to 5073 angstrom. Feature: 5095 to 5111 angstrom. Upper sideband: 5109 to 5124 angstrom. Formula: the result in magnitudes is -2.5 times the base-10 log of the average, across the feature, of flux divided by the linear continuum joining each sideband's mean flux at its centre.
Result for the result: 0.04 mag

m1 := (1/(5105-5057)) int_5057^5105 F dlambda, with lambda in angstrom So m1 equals 173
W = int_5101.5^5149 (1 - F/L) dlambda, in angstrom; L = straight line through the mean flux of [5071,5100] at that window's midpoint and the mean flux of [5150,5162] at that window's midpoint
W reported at -0.58 angstrom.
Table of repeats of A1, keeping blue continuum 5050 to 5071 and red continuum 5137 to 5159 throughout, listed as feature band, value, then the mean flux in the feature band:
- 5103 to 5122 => 0.02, 174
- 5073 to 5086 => 0.06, 167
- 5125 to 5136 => 0.04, 171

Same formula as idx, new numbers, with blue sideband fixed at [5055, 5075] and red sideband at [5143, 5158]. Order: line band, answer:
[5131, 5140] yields 0.1 angstrom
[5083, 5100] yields -0.2 angstrom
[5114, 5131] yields 0.1 angstrom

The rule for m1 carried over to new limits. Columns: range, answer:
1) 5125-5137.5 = 171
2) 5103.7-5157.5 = 174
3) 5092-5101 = 173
